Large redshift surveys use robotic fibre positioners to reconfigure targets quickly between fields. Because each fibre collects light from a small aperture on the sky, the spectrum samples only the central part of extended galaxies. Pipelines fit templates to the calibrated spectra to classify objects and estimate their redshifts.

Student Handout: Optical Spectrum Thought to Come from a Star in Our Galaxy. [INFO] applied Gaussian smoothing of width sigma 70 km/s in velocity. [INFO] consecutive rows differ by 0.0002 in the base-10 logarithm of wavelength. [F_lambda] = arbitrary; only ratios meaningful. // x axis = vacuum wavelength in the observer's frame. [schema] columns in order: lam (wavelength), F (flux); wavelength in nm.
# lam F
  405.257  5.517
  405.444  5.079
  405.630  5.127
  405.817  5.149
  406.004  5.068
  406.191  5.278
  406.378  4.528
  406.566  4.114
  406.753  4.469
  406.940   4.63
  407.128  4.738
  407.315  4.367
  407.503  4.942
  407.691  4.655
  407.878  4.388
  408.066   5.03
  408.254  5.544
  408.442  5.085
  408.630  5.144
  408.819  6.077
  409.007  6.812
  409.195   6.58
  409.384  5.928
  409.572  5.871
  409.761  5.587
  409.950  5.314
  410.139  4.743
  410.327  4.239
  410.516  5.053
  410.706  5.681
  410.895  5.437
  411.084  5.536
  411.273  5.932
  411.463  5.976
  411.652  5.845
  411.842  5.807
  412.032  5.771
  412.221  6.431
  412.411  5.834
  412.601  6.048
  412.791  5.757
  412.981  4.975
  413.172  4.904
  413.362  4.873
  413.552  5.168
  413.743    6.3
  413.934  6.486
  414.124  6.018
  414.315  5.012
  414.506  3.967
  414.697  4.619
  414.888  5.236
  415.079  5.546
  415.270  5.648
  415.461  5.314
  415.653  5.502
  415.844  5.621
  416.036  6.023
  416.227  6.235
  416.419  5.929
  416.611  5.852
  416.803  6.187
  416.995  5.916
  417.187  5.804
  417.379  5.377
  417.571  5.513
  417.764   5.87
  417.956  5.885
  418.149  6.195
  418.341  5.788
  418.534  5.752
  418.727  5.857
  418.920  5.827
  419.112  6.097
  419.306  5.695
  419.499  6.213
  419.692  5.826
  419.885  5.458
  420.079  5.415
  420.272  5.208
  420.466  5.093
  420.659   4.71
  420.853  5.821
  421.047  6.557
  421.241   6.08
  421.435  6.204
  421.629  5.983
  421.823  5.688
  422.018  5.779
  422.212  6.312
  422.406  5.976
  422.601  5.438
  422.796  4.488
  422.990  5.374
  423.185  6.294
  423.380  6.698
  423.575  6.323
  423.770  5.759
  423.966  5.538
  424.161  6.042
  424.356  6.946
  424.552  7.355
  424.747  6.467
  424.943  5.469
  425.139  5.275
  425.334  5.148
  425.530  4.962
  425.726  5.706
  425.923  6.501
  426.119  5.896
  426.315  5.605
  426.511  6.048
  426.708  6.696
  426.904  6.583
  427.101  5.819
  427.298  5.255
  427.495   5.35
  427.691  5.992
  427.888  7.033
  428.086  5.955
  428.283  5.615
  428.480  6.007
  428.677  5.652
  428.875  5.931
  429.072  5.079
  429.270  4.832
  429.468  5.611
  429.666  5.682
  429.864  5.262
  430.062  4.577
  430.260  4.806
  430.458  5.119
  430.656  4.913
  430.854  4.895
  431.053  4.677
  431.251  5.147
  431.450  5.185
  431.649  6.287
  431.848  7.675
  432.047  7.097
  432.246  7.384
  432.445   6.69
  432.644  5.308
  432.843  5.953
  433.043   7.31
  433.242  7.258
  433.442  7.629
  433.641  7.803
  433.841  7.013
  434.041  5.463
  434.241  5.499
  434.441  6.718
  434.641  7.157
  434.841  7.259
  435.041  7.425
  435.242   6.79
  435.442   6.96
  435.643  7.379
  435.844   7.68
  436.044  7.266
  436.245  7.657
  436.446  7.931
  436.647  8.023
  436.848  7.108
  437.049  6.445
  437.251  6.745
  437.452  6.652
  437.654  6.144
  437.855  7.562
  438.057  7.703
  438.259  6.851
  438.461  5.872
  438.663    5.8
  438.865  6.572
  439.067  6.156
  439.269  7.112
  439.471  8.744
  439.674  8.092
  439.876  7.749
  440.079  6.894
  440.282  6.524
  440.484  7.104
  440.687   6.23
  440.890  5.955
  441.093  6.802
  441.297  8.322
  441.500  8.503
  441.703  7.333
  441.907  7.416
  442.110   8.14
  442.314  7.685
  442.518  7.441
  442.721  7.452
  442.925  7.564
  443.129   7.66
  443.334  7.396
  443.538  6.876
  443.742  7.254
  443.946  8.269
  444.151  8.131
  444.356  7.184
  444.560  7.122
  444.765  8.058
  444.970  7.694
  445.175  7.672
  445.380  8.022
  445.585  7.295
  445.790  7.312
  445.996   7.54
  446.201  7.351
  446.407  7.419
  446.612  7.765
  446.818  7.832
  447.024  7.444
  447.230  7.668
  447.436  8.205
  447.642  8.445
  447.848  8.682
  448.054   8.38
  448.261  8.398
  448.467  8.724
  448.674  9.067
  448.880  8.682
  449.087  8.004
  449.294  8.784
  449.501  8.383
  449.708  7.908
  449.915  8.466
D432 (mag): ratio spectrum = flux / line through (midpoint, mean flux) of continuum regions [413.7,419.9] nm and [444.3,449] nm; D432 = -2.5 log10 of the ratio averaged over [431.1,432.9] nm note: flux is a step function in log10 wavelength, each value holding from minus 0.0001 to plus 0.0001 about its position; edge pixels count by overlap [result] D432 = 0.10 mag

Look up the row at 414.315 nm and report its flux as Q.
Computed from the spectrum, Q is 5.012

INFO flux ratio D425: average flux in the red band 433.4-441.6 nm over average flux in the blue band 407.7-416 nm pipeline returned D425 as 1.3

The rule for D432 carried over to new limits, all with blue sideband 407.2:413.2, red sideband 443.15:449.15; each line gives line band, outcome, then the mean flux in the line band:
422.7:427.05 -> 0.086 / 5.96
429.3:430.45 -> 0.297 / 5.16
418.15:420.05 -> 0.042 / 5.84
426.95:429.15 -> 0.147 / 5.82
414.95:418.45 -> 0.024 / 5.78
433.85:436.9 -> 0.009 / 7.09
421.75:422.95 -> 0.125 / 5.6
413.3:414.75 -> 0.078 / 5.33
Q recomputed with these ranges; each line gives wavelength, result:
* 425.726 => 5.706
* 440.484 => 7.104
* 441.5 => 8.503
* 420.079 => 5.415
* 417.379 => 5.377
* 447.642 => 8.445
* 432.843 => 5.953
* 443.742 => 7.254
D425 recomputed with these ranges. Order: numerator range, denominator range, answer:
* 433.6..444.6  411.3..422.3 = 1.26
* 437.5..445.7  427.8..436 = 1.18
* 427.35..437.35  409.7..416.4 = 1.15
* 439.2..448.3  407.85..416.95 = 1.36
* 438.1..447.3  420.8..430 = 1.25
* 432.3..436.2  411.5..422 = 1.21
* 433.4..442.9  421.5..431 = 1.24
